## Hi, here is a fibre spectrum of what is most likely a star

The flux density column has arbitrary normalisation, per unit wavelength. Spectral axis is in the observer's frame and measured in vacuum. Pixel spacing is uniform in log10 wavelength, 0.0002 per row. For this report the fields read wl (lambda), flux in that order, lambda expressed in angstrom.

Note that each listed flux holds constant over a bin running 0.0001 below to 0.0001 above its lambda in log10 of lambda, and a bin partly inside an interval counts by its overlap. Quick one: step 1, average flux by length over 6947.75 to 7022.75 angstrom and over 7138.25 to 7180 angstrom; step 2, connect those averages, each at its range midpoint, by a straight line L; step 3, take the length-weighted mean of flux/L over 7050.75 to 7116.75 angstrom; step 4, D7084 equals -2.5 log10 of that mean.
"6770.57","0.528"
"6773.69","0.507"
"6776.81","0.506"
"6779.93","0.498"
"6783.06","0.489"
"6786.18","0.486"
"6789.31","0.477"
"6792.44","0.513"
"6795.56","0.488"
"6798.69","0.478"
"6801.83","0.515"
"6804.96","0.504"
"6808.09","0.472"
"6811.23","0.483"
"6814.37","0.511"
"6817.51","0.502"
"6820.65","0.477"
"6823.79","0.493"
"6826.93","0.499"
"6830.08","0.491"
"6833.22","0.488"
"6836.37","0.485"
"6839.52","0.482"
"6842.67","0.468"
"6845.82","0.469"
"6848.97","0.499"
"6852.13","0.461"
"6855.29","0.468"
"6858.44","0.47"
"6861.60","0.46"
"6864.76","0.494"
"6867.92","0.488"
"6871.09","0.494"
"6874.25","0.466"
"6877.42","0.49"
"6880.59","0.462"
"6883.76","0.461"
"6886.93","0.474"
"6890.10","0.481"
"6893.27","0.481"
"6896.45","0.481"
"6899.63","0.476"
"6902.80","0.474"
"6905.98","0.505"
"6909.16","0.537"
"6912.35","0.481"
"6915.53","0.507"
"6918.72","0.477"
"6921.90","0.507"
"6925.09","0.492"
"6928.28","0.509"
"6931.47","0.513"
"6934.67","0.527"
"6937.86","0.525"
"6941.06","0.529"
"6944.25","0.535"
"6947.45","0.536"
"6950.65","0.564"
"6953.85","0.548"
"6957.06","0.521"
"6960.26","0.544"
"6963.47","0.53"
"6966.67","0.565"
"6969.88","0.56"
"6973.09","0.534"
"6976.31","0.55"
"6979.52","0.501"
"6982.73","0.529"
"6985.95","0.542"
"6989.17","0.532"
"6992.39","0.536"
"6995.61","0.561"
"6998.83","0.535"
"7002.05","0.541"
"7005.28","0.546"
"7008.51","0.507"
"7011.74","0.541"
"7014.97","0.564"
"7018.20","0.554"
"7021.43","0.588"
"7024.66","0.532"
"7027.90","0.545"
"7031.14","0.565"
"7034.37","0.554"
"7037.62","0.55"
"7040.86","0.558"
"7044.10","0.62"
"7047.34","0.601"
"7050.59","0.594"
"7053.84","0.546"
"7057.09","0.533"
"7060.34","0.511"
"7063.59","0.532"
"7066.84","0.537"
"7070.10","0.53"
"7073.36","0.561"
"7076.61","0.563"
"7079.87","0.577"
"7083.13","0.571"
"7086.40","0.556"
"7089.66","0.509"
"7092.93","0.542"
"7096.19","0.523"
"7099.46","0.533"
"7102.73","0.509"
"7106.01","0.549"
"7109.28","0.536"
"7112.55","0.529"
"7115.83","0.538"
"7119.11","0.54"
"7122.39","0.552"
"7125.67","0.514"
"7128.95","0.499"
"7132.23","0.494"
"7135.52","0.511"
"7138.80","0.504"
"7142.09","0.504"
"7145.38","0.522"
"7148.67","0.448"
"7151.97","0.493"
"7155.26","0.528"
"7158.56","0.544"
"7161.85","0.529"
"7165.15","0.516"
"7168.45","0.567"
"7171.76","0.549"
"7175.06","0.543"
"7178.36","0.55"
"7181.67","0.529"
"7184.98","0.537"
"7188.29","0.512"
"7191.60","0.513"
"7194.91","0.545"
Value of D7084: -0.02 mag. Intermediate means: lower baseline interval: 0.543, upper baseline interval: 0.523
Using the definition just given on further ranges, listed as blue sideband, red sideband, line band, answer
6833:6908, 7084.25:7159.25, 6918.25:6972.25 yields -0.08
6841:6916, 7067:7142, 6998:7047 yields -0.08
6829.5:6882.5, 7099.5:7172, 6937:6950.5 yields -0.09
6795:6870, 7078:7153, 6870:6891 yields 0.04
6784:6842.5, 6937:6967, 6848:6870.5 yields 0.07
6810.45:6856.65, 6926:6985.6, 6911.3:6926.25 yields 0.06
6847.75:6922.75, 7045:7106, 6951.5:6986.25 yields -0.06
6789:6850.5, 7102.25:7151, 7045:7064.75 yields -0.09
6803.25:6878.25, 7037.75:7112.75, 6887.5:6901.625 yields 0.04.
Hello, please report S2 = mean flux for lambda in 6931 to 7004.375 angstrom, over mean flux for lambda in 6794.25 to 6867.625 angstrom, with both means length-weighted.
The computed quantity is 1.11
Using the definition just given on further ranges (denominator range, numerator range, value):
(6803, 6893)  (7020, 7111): 1.14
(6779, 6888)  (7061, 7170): 1.09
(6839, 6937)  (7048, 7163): 1.09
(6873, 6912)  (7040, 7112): 1.14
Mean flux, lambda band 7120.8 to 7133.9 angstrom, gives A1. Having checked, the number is 0.515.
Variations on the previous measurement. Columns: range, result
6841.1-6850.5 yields 0.479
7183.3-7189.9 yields 0.524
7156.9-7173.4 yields 0.541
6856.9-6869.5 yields 0.478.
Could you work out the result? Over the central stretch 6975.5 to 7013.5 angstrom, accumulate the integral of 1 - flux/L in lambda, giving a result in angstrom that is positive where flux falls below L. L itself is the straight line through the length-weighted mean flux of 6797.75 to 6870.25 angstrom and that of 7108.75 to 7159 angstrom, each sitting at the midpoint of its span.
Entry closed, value -2.6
